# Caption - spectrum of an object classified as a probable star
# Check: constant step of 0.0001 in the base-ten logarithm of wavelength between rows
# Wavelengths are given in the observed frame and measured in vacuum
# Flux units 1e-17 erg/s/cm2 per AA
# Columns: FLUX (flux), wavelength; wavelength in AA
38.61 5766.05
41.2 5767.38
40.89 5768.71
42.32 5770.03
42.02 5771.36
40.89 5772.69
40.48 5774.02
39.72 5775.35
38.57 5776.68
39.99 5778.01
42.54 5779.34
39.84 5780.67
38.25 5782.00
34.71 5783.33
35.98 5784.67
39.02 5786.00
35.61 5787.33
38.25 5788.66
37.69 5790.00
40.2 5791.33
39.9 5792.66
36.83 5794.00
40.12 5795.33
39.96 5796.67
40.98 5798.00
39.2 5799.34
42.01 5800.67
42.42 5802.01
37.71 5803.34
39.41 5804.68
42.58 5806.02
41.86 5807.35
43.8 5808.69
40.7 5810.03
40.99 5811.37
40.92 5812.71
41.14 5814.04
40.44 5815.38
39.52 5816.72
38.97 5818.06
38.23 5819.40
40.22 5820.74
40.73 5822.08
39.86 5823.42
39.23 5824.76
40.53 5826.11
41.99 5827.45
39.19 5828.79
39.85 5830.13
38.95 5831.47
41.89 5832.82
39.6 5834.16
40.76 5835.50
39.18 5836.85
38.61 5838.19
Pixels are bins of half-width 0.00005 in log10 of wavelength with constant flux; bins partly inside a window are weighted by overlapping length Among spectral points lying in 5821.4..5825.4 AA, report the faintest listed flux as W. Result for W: 39.23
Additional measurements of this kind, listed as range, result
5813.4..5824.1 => 38.23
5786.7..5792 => 35.61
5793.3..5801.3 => 36.83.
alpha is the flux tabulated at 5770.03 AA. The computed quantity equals 42.32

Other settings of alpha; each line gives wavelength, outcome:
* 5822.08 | 40.73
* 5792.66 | 39.9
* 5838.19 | 38.61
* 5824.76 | 39.23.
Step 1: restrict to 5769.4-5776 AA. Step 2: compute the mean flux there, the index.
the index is 41.1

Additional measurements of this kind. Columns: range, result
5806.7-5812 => 41.8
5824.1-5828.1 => 40.5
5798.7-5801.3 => 40.7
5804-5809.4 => 41.9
